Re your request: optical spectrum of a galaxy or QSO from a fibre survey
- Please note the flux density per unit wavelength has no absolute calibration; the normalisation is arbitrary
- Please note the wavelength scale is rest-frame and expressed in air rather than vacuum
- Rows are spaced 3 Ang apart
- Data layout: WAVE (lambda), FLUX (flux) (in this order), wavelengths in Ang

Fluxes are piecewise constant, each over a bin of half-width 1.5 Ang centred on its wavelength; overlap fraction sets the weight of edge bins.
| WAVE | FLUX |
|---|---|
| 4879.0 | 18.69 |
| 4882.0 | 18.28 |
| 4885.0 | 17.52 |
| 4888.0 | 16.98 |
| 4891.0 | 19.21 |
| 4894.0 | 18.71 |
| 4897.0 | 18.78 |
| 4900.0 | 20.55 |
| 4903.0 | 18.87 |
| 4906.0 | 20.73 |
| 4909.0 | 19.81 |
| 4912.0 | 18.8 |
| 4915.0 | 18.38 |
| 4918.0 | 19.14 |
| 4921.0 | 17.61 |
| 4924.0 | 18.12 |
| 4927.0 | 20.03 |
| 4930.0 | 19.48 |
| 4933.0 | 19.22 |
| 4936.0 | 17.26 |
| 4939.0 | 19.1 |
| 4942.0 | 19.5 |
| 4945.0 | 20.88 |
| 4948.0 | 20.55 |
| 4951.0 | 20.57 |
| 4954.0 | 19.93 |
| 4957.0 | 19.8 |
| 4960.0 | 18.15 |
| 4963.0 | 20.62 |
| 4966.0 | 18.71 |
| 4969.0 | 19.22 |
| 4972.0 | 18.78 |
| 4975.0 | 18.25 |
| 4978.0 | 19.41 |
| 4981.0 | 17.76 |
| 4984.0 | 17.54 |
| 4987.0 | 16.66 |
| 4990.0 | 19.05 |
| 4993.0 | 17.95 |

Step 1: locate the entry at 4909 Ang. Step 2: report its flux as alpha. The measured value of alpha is 19.81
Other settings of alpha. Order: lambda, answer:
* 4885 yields 17.52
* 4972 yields 18.78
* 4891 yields 19.21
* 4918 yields 19.14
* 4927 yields 20.03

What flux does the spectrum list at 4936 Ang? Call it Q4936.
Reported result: 17.26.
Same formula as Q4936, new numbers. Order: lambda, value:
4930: 19.48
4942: 19.5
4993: 17.95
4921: 17.61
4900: 20.55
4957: 19.8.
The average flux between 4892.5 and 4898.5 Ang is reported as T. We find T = 18.7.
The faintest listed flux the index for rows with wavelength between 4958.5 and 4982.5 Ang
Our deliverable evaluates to 17.76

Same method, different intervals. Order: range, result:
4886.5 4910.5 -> 16.98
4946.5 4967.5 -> 18.15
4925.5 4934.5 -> 19.22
